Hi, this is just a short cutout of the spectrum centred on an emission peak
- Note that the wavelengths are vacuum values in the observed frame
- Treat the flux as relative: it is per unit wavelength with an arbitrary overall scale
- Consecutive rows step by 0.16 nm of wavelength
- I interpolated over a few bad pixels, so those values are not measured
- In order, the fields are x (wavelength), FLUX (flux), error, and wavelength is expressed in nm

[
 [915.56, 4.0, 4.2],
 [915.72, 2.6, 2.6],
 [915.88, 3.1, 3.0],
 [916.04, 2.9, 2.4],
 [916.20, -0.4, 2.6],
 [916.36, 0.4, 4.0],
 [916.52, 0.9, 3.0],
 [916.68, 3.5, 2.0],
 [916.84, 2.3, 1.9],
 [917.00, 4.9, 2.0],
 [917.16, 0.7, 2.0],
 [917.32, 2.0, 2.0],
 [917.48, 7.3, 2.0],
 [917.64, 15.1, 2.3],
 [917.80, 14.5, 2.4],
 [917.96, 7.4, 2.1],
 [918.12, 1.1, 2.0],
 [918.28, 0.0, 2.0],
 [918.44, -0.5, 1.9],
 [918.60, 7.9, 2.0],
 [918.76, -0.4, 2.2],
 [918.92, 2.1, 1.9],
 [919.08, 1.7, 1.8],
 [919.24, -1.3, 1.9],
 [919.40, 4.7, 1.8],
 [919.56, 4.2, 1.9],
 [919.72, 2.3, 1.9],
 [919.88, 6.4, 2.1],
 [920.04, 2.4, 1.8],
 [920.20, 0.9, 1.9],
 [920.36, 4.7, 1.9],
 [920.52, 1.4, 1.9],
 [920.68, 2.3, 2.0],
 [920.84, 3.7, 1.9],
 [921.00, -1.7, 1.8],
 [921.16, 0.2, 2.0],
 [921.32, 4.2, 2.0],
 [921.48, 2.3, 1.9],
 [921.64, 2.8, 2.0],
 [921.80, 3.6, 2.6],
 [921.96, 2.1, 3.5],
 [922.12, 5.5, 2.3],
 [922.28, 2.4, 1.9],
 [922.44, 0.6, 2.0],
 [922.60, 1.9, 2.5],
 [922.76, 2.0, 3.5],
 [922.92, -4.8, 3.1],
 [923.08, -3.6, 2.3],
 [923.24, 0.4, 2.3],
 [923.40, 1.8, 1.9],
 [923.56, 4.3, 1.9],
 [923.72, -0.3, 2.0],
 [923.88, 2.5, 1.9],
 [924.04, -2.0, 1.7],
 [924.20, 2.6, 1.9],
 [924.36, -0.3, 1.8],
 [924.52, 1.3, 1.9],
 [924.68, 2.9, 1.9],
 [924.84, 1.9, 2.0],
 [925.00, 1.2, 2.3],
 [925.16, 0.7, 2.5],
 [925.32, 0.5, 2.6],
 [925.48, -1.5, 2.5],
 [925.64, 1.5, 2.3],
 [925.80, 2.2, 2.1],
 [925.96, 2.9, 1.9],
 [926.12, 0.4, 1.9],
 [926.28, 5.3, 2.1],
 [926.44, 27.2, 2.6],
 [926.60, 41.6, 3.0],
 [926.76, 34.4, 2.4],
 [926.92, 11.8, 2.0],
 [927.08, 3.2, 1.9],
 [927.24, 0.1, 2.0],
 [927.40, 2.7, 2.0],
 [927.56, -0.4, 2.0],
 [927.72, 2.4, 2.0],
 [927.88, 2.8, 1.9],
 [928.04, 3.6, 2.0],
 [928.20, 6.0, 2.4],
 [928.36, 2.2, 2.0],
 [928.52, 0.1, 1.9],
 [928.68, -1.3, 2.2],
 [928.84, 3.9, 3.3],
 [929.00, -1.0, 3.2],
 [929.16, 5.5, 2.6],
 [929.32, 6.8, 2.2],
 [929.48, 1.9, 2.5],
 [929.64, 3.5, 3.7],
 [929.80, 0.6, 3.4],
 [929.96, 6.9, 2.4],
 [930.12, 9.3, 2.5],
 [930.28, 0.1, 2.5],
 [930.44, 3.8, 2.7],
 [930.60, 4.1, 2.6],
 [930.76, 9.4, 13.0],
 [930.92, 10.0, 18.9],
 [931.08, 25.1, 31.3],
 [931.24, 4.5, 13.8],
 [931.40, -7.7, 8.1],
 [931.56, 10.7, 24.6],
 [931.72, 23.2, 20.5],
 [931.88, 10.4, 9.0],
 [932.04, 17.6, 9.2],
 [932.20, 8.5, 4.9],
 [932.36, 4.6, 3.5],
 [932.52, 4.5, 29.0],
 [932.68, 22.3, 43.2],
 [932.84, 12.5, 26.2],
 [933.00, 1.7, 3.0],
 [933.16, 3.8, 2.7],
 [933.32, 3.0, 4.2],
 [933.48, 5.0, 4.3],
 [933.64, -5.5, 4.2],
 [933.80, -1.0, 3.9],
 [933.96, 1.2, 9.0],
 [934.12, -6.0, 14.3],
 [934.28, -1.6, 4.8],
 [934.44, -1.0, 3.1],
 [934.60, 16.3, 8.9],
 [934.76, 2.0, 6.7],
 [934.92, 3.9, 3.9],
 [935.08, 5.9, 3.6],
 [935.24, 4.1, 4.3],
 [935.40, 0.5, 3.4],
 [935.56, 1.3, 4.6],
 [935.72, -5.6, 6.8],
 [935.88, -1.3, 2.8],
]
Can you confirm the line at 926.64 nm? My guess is [O III] 5007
